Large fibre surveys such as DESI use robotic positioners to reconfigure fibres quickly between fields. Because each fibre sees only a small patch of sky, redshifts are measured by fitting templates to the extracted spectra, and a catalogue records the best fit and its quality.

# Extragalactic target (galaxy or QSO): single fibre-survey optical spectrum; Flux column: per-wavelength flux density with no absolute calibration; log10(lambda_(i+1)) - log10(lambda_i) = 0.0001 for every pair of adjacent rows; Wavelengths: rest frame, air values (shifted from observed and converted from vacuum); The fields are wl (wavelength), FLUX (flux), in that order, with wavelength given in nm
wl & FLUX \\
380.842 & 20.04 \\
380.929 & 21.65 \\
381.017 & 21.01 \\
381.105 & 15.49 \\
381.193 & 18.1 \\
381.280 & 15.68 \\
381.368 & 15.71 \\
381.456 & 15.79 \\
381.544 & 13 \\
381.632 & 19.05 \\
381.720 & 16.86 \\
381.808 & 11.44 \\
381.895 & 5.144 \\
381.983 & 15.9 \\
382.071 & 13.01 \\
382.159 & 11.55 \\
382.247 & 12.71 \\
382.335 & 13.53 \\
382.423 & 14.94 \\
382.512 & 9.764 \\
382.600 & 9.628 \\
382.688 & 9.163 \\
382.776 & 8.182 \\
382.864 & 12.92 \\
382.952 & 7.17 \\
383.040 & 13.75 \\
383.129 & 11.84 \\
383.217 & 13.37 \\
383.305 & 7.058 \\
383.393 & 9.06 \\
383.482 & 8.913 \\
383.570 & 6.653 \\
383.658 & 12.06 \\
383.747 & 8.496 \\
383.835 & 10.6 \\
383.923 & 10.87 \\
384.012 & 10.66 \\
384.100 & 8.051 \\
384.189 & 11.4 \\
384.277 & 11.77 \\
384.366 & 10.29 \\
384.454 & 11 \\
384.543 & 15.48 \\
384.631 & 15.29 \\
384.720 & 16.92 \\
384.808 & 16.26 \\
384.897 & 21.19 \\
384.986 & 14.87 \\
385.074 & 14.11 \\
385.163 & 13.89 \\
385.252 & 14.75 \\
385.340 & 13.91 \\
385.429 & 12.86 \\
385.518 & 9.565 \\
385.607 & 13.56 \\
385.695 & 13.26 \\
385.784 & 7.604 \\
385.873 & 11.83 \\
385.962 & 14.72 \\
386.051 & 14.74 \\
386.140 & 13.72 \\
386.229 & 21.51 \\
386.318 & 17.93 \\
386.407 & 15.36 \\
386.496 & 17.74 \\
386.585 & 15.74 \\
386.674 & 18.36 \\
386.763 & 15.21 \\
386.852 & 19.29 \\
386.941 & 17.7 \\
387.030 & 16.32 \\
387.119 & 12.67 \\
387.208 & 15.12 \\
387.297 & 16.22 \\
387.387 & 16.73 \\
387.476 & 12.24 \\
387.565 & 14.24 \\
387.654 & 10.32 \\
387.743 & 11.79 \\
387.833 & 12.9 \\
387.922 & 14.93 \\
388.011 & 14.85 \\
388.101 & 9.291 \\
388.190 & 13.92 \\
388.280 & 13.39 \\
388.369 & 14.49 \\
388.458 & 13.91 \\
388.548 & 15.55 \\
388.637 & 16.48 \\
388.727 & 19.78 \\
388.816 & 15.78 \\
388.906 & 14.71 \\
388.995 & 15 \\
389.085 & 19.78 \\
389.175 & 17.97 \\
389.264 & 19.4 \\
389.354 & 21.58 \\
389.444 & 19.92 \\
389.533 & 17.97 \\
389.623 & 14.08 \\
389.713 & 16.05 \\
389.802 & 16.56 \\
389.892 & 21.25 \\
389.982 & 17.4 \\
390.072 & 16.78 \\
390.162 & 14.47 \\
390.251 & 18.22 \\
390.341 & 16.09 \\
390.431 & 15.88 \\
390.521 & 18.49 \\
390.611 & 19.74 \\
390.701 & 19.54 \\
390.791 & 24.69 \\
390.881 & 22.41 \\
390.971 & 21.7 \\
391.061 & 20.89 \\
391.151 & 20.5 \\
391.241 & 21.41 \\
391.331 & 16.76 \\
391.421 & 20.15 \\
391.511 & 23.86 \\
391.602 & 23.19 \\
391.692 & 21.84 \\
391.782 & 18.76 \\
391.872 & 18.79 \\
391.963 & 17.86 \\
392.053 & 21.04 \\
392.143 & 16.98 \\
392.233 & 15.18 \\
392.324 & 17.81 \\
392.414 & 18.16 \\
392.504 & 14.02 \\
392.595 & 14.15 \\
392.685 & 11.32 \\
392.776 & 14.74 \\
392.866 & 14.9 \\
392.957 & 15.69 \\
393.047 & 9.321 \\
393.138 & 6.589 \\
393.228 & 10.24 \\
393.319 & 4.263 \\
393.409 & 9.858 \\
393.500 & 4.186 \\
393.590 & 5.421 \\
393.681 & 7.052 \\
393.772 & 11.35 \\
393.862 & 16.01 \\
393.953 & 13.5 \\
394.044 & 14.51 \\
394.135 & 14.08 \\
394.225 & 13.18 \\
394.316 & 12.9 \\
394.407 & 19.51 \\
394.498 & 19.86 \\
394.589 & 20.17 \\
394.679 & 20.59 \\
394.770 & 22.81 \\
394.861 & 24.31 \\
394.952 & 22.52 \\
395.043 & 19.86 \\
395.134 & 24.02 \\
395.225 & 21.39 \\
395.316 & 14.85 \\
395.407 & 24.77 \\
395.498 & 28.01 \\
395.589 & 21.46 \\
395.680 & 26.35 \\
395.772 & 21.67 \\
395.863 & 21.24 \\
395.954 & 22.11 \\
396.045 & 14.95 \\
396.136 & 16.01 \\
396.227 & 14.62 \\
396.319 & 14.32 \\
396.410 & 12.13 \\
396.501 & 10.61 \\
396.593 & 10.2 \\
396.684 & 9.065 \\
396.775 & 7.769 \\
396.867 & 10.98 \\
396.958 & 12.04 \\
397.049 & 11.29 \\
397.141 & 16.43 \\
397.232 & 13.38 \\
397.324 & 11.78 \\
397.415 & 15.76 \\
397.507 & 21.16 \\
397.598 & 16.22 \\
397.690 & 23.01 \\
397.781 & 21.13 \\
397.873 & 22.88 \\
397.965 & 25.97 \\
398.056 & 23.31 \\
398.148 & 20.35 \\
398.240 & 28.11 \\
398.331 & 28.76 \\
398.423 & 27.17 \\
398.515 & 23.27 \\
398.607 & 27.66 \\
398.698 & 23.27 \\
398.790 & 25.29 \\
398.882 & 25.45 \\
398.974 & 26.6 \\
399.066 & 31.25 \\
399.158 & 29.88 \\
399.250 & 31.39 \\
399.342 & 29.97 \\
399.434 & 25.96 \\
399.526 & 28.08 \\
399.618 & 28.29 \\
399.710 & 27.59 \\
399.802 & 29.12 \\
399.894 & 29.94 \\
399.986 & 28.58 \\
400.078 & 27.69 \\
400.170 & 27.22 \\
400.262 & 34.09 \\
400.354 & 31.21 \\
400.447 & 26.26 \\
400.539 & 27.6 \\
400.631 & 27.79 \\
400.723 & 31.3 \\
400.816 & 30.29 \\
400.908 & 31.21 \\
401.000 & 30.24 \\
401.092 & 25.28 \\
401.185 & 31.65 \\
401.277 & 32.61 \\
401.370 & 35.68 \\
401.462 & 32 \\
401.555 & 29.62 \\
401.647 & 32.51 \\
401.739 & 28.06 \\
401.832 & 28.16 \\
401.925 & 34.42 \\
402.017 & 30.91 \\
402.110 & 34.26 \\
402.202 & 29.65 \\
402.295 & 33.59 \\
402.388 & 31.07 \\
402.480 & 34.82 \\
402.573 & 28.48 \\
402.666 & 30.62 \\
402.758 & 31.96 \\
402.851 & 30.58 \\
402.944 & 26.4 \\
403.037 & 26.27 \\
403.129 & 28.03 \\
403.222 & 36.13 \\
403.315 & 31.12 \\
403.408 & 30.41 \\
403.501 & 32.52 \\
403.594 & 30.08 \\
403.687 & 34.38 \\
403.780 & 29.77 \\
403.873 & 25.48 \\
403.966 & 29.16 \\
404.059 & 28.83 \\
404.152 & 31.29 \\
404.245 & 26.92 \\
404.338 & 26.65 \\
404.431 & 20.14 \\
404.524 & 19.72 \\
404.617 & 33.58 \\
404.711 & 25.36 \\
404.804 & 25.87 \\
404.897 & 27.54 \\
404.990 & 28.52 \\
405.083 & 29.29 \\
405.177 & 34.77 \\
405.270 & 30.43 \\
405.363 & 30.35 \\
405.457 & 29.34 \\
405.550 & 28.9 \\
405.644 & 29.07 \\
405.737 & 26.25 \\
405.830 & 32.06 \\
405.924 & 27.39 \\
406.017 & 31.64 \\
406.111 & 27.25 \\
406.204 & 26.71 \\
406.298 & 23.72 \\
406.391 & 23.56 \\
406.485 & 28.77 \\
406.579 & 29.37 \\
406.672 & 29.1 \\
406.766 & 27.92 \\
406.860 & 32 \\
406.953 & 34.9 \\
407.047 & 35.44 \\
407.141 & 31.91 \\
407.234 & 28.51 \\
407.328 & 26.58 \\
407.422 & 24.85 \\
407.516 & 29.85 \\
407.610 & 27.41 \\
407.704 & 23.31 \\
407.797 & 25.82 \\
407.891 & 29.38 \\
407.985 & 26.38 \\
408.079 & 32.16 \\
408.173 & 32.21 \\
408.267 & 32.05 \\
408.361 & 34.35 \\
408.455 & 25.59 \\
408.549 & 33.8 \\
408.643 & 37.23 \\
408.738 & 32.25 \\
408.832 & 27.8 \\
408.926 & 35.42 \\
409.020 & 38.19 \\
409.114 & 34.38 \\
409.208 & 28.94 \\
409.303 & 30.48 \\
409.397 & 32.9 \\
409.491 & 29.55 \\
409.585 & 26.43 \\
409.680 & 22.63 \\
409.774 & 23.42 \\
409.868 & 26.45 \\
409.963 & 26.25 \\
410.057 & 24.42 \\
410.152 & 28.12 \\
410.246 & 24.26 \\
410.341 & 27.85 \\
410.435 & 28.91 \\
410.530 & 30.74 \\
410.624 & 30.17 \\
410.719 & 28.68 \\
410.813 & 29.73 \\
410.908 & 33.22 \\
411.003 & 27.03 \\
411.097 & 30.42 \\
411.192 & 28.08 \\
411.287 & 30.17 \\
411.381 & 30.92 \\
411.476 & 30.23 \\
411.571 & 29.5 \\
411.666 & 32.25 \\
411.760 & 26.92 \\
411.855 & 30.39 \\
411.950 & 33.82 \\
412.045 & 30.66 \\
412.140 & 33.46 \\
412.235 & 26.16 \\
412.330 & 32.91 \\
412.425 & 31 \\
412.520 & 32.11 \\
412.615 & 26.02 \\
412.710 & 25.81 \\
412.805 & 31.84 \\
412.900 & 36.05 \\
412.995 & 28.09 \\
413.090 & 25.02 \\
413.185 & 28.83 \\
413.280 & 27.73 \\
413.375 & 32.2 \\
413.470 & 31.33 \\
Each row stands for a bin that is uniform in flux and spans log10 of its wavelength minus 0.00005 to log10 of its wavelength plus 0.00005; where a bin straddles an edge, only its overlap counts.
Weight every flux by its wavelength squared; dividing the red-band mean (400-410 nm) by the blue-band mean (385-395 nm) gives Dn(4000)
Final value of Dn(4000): 2.0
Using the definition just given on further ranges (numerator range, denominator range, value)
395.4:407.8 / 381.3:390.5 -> 2.03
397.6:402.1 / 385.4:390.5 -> 1.93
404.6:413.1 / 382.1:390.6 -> 2.32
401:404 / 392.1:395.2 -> 2.18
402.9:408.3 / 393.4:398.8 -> 1.68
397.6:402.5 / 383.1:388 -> 2.27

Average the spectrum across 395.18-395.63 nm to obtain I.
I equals 22.1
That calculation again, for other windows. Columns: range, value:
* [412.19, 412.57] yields 30.5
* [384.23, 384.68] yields 12.8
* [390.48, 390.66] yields 19.1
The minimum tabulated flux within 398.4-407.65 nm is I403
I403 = 19.72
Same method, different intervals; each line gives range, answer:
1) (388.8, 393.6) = 4.186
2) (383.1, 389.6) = 6.653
